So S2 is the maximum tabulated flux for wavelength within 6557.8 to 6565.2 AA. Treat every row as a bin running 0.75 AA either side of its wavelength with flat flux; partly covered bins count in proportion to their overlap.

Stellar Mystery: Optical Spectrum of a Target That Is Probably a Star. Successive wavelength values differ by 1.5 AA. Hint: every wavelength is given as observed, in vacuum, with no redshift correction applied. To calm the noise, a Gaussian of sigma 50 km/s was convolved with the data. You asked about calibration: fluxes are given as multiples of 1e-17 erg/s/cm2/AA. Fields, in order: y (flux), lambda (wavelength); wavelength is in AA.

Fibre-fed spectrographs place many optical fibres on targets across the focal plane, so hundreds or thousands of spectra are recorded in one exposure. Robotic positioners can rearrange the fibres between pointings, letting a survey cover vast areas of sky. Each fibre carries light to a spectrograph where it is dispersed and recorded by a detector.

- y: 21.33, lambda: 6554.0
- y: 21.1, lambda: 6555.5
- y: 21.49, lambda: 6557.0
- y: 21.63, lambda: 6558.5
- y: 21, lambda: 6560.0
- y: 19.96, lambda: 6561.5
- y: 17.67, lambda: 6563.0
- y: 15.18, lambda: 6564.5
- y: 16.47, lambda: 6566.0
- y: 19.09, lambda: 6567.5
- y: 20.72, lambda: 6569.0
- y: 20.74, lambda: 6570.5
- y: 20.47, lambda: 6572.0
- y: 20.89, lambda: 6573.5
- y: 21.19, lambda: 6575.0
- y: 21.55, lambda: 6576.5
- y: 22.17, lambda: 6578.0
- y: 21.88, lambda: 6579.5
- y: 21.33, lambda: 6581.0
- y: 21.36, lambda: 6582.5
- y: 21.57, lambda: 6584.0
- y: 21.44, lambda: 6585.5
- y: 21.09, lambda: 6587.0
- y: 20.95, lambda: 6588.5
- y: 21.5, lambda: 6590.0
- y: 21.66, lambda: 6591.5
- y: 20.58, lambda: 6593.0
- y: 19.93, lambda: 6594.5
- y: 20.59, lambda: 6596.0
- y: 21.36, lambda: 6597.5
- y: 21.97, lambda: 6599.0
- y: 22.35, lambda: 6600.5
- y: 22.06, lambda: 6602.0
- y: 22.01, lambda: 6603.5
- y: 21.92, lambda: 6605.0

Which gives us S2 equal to 21.63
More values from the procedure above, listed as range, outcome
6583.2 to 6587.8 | 21.57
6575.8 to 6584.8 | 22.17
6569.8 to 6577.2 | 21.55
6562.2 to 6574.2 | 20.89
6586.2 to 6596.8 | 21.66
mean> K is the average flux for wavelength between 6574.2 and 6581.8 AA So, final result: 21.6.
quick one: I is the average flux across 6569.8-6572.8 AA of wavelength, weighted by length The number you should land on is 20.6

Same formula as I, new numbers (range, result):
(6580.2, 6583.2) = 21.4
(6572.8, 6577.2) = 21.2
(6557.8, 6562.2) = 20.9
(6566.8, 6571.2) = 20.2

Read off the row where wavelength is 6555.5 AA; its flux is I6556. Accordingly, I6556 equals 21.1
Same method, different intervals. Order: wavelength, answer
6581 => 21.33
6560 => 21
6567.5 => 19.09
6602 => 22.06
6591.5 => 21.66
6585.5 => 21.44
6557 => 21.49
